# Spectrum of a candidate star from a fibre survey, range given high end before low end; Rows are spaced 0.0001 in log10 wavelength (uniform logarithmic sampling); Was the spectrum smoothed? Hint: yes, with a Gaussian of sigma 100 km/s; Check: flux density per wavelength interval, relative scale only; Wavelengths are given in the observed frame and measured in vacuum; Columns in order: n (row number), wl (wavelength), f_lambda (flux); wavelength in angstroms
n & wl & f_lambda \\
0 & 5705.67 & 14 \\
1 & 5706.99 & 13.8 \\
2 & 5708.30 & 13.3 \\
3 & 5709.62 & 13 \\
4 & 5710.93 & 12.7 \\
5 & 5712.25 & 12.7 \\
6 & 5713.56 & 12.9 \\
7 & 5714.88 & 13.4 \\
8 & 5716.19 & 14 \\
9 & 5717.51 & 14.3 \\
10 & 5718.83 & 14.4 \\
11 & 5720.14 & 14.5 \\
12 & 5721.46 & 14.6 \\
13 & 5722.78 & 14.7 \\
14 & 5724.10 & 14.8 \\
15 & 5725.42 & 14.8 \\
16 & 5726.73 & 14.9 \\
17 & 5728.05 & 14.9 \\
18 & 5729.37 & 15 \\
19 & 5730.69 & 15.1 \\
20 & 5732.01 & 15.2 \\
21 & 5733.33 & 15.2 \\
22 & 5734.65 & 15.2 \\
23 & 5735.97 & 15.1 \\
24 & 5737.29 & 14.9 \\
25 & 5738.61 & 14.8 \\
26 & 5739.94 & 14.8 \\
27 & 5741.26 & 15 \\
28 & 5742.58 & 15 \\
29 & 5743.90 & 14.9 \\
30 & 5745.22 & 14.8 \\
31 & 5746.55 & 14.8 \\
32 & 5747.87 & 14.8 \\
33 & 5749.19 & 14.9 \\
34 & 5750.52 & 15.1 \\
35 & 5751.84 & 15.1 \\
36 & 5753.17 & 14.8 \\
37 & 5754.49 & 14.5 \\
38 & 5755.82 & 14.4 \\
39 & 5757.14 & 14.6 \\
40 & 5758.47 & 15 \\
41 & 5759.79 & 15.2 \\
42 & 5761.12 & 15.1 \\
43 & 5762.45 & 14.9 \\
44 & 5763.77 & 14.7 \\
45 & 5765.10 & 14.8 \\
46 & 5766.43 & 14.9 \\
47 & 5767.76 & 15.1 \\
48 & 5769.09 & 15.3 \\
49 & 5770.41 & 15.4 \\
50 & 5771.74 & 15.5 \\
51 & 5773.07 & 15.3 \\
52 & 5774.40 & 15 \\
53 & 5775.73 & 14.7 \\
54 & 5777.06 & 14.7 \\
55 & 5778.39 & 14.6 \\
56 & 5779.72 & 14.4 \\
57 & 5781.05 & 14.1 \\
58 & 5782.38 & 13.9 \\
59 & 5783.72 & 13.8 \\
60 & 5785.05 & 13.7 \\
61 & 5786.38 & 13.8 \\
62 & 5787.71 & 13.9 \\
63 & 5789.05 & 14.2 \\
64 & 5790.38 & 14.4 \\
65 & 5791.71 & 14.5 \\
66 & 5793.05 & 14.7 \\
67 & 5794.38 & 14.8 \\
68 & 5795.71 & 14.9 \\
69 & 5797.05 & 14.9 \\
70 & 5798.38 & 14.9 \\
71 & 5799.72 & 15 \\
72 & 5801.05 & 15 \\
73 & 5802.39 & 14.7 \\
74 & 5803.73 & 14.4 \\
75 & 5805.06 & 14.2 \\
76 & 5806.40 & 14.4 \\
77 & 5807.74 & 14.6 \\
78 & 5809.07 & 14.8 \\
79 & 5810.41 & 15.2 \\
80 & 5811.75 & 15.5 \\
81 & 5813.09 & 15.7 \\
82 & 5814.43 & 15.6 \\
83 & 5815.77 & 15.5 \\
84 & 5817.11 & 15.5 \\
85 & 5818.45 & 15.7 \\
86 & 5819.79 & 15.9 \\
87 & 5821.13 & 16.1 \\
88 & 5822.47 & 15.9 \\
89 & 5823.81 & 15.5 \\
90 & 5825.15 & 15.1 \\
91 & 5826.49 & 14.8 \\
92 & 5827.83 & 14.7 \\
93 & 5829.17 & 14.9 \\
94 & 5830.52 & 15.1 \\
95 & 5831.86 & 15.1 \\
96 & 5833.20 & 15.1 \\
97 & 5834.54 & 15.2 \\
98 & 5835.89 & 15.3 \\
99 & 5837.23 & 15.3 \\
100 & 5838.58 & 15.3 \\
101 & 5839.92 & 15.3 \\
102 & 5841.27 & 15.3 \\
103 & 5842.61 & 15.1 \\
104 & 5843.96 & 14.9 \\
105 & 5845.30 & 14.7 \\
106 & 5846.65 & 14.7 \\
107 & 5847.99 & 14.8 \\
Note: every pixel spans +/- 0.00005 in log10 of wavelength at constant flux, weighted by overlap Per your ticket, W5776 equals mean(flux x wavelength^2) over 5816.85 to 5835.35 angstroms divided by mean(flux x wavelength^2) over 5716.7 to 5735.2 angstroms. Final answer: 1.07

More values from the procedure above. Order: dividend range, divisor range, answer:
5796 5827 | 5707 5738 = 1.09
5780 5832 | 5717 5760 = 1.02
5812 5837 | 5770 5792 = 1.08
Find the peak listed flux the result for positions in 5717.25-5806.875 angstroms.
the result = 15.5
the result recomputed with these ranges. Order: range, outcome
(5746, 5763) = 15.2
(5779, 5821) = 15.9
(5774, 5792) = 15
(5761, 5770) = 15.3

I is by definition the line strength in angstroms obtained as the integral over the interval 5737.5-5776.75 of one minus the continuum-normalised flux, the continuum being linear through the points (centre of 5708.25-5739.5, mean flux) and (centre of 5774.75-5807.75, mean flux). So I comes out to -1.4 angstroms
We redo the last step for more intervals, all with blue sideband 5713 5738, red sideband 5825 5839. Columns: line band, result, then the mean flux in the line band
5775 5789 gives 0.7 angstroms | 14.2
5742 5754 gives -0.1 angstroms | 14.9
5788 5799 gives 0.2 angstroms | 14.6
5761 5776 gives -0.3 angstroms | 15.1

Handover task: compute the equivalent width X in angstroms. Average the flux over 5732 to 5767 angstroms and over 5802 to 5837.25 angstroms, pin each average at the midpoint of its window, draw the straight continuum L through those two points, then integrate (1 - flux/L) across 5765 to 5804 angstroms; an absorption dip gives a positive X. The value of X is 1.0 angstroms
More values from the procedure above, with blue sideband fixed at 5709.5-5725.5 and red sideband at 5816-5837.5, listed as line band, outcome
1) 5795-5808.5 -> 0.3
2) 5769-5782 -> -0.2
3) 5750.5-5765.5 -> -0.4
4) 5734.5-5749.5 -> -0.7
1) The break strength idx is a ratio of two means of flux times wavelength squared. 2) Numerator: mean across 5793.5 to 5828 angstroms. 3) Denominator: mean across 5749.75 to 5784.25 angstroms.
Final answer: 1.0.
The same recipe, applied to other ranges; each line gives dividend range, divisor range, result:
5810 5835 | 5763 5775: 1.04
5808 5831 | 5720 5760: 1.06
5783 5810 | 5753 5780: 0.98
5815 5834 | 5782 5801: 1.08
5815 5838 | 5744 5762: 1.06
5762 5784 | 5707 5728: 1.08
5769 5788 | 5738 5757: 0.99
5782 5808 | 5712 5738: 1.02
